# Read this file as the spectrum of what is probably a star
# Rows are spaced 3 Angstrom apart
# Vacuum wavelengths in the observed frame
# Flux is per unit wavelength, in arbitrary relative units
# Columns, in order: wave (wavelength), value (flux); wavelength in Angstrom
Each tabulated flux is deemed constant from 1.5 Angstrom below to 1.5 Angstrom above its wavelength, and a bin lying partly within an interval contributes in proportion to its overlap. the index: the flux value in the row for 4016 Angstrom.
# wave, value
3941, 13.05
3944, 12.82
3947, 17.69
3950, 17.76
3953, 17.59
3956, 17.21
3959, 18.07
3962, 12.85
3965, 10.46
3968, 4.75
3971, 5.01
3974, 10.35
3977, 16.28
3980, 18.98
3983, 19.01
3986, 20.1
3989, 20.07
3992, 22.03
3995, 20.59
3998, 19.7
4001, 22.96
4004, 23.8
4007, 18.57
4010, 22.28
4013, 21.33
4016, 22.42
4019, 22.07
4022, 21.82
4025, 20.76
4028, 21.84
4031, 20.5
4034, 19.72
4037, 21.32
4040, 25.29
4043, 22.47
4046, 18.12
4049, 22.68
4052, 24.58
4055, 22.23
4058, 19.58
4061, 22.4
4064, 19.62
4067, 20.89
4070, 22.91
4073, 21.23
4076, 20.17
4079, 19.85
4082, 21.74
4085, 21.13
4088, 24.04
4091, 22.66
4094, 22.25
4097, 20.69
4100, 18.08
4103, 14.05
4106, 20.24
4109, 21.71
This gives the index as 22.42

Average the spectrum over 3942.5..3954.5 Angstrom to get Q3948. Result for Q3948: 16.5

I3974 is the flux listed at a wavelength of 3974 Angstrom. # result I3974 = 10.35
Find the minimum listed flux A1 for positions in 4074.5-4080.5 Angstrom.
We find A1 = 19.85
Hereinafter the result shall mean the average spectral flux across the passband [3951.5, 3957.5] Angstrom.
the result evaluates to 17.4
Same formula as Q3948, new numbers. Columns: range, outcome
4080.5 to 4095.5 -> 22.4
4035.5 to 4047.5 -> 21.8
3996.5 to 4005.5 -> 22.2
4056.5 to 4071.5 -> 21.1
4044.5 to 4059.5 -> 21.4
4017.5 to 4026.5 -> 21.6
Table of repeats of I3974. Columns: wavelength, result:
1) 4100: 18.08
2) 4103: 14.05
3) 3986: 20.1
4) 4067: 20.89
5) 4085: 21.13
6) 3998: 19.7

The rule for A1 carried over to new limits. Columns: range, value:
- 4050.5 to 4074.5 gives 19.58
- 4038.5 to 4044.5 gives 22.47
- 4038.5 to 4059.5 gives 18.12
